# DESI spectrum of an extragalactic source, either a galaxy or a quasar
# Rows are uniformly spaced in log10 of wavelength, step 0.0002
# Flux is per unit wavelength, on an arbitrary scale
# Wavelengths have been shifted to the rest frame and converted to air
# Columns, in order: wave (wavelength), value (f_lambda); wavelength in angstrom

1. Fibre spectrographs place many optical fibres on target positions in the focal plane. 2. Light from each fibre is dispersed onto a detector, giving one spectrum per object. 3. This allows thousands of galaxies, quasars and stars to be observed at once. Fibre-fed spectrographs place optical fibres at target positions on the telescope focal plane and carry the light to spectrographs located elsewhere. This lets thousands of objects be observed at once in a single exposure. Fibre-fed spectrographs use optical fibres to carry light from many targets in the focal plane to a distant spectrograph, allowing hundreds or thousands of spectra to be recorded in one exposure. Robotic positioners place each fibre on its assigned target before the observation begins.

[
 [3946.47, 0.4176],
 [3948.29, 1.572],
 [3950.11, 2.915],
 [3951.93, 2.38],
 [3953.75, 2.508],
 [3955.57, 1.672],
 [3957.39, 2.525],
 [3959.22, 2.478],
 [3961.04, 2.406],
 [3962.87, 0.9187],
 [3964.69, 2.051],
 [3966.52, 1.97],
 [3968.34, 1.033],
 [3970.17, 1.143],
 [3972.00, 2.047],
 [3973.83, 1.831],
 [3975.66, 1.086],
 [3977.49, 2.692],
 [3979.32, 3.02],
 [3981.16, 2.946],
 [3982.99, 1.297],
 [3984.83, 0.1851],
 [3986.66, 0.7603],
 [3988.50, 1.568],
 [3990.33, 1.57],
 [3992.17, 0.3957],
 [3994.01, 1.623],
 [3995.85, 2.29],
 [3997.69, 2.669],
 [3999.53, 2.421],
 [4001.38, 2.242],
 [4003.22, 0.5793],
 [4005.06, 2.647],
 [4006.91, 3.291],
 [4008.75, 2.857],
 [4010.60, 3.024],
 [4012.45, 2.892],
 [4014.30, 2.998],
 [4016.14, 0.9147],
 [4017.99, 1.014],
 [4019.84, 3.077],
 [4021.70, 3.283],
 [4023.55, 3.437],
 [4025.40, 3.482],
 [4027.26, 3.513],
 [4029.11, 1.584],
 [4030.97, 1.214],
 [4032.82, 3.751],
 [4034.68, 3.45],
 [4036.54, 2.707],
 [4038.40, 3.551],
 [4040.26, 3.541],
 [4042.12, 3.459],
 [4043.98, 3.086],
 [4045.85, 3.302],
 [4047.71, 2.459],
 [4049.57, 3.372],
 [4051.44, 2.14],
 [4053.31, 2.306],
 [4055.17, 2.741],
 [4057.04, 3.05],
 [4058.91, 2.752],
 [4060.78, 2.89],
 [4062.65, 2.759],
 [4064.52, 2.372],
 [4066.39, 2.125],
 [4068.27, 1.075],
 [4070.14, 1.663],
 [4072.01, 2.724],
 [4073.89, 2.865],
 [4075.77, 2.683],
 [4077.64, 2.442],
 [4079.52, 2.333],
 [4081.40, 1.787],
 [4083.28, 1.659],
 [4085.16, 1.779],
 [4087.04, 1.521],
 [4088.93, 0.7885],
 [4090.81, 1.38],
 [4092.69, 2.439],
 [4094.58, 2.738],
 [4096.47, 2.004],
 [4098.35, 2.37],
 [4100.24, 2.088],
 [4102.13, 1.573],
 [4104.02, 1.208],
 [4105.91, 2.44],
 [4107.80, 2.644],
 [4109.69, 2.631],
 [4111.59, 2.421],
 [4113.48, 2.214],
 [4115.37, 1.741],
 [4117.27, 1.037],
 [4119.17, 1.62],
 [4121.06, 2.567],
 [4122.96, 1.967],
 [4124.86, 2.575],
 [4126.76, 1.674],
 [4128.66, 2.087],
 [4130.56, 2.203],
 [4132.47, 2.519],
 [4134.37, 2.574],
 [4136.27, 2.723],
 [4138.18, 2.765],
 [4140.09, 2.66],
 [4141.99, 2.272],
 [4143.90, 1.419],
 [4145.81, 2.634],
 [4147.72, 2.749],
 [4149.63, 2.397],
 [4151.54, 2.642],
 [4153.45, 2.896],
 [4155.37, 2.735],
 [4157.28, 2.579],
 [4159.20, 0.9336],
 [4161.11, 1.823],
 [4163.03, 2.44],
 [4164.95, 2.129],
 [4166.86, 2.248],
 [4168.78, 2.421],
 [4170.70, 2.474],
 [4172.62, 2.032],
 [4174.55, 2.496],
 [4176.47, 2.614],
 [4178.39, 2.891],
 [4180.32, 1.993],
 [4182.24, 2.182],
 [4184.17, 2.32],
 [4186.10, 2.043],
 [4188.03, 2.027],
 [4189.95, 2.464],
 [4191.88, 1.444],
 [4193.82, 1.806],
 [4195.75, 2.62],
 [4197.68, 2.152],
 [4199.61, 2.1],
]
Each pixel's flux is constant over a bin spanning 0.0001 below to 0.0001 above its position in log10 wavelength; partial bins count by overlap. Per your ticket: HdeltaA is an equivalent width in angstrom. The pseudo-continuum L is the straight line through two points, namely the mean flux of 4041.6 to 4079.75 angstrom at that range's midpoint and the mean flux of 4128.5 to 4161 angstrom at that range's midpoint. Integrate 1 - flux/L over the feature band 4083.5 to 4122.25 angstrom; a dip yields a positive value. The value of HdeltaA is 8.3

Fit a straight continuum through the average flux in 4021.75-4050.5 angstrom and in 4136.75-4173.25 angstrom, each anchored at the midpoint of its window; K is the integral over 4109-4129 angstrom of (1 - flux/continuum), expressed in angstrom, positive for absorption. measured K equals 4.1 angstrom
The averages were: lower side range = 3.07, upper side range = 2.34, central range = 2.04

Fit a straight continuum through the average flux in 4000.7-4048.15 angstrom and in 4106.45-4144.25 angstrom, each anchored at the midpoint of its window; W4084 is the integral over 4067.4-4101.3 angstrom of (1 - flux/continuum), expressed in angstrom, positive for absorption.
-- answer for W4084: 5.9 angstrom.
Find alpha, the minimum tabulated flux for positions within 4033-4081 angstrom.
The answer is 1.075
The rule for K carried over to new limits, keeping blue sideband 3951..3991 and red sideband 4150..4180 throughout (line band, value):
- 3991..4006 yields 0.4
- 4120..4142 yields -1.2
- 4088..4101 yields 1.1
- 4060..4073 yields -0.9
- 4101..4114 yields 0.2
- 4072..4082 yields -1.7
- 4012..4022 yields -1.7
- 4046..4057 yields -3.5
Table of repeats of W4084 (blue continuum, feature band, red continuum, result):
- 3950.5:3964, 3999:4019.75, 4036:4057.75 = 2.7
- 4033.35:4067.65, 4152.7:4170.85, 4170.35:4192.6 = 0.7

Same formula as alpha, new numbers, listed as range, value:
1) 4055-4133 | 0.7885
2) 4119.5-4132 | 1.674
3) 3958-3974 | 0.9187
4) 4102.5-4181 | 0.9336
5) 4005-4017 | 0.9147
